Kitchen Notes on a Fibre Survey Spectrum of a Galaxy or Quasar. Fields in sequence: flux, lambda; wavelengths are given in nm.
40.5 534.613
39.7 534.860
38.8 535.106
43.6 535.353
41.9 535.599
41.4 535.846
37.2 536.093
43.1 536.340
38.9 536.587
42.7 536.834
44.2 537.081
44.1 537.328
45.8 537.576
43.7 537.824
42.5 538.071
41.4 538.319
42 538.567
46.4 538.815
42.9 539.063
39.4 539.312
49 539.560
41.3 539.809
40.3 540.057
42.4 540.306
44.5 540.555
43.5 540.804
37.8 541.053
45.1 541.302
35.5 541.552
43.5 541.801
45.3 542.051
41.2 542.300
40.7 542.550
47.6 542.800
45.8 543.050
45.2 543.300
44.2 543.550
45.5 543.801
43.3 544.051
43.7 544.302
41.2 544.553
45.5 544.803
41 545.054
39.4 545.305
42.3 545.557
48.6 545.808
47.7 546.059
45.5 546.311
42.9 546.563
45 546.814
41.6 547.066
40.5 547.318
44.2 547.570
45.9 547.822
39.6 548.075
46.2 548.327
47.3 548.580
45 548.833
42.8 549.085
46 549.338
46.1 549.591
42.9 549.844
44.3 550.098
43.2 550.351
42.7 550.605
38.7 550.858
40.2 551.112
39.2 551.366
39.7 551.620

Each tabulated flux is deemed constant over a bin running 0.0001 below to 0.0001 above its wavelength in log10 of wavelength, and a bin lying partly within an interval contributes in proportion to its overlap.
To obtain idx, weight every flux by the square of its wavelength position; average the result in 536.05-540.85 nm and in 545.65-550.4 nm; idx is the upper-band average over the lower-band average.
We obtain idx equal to 1.08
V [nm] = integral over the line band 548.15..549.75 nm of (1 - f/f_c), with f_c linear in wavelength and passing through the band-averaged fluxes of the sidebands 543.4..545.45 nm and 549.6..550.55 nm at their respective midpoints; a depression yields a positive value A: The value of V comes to -0.065 nm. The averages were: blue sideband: 43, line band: 45.3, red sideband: 43.7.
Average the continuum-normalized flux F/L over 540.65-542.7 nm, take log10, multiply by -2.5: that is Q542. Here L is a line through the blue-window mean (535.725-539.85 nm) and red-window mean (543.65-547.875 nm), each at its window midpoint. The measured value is 0.04 mag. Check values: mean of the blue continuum 42.7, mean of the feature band 41.7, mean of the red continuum 43.7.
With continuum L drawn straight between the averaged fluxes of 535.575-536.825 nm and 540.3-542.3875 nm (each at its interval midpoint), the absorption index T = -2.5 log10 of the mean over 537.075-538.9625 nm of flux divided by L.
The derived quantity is -0.07 mag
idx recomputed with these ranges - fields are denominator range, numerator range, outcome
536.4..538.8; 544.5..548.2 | 1.04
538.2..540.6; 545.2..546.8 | 1.06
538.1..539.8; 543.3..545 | 1.03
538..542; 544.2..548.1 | 1.05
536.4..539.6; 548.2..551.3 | 1.06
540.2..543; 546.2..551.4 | 1.05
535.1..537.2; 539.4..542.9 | 1.05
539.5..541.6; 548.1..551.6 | 1.06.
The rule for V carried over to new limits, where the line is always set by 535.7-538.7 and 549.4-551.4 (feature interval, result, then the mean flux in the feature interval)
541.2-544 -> -0.083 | 43.6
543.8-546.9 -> -0.113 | 43.9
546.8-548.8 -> -0.066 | 43.8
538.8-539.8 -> -0.037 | 43.8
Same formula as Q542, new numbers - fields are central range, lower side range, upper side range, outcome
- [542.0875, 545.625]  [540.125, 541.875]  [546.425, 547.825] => -0.026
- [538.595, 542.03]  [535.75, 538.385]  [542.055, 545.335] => 0.011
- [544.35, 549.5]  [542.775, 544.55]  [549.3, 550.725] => 0.010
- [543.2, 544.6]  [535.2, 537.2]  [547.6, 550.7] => -0.018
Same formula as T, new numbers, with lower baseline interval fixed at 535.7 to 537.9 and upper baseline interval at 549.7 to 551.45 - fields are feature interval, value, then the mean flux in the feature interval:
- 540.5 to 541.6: 0.02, 41.5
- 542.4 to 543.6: -0.07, 44.7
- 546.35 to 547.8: -0.04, 43.2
